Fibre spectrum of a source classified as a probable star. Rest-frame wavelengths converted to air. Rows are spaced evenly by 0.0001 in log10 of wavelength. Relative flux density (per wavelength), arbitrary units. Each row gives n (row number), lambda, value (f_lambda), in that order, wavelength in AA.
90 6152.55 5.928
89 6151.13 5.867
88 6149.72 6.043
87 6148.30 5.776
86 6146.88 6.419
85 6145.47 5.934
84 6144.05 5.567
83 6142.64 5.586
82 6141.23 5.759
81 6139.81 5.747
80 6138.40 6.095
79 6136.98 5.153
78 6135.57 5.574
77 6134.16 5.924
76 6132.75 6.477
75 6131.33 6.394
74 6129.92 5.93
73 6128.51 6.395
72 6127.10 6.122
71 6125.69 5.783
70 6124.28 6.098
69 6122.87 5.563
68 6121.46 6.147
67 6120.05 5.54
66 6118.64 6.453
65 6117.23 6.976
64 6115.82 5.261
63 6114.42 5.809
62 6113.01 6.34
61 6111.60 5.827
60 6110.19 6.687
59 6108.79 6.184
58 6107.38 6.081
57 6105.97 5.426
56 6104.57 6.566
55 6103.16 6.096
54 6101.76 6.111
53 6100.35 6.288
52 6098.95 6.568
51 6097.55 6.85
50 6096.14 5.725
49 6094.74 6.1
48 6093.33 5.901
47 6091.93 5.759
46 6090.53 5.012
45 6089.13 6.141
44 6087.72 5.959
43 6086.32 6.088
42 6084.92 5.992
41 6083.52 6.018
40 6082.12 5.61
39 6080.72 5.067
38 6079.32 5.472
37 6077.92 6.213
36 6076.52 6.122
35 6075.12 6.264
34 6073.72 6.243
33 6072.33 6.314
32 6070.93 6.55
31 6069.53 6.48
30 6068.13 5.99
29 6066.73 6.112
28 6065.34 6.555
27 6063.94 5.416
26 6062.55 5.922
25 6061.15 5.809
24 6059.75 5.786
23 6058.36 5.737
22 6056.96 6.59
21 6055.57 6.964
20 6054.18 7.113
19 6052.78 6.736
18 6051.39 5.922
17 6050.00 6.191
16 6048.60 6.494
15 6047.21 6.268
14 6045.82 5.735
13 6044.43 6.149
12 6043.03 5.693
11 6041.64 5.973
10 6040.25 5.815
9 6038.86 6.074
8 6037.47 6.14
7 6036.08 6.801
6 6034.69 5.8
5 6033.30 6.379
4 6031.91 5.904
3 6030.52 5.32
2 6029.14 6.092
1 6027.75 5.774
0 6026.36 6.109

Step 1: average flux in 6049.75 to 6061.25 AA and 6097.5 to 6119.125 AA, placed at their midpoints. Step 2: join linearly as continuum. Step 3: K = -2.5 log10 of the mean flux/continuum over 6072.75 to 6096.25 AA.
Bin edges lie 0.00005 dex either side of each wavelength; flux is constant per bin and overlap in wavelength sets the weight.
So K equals 0.07 mag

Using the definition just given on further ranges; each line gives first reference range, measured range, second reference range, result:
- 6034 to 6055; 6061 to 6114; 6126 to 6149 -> 0.00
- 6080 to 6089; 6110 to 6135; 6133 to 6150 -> -0.05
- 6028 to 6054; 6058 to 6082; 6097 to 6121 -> 0.02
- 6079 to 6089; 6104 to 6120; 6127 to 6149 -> -0.05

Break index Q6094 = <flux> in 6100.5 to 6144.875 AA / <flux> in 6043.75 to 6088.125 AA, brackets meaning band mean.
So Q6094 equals 0.98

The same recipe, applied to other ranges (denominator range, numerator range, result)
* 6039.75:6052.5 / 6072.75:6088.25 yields 0.98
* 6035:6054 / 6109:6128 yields 0.98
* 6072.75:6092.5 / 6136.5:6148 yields 0.99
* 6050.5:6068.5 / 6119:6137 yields 0.96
